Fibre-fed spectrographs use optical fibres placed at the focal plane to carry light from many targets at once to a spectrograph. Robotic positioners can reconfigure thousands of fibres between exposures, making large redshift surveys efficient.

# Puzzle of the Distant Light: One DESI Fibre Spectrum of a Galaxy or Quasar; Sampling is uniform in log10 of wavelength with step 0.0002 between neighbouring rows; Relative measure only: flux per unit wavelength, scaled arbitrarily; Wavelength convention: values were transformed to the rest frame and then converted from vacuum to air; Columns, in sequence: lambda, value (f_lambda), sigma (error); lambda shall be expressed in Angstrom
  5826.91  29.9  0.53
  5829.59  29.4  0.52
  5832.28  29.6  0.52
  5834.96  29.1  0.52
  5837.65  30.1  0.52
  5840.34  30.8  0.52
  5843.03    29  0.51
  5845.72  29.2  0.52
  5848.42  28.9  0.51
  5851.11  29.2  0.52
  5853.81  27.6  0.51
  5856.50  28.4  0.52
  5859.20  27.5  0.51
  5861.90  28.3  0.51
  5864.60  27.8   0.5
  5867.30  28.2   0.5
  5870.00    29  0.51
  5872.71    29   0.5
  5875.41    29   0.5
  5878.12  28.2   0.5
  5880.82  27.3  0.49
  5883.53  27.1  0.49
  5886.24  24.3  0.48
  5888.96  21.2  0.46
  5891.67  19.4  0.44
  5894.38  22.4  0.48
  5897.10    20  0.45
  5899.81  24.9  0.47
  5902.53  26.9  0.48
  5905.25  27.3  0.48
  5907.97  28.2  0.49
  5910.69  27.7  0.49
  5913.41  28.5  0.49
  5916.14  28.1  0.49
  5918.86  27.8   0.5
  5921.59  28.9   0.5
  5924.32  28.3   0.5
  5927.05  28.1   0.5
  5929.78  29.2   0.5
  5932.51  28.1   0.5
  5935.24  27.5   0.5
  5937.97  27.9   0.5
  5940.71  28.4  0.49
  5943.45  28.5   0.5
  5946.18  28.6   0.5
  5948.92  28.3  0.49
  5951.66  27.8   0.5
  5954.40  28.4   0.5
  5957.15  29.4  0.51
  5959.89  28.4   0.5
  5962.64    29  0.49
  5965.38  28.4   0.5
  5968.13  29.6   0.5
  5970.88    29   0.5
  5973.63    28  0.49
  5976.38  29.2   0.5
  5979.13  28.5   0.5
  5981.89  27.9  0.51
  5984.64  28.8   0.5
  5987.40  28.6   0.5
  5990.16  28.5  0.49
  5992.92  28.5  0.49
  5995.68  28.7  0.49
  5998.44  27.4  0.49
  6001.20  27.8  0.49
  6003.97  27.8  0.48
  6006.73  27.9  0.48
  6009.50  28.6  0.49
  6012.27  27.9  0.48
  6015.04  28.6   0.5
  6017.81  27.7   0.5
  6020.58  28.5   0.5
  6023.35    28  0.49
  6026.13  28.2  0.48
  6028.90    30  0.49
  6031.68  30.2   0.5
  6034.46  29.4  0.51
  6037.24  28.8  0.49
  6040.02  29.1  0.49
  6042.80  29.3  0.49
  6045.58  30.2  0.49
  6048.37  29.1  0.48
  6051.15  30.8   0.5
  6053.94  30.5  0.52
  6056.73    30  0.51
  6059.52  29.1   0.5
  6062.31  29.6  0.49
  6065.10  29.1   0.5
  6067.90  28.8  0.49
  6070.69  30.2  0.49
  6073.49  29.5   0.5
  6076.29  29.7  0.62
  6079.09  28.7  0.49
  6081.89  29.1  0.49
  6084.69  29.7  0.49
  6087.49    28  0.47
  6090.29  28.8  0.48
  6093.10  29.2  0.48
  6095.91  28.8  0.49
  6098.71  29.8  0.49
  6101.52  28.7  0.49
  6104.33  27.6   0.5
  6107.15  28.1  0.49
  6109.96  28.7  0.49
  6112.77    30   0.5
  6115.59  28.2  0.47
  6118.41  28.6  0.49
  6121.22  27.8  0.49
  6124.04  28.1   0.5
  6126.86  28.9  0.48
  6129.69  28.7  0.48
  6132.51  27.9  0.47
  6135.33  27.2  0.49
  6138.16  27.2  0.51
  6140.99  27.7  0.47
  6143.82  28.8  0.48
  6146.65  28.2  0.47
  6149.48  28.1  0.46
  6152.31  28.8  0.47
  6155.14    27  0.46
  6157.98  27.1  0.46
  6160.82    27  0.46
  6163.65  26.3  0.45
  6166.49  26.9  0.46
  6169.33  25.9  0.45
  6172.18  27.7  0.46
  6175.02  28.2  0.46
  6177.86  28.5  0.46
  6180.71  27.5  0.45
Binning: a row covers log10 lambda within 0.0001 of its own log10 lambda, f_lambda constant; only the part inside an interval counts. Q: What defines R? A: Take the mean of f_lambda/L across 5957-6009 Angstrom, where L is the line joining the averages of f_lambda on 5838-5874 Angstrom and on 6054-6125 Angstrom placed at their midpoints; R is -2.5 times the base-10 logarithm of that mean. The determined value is 0.01 mag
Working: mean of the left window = 28.7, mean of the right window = 29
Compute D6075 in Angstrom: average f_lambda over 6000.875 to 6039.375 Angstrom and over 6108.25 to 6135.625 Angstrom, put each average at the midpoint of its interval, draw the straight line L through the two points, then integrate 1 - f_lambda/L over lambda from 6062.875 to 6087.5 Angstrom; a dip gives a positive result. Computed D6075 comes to -0.67 Angstrom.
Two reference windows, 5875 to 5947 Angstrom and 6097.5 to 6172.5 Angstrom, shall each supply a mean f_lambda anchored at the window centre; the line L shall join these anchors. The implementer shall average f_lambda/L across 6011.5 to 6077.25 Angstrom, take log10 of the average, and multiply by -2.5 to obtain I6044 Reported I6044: -0.07 mag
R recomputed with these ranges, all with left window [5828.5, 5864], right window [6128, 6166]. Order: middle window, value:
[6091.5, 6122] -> -0.033 mag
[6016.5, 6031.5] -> -0.016 mag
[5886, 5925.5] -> 0.124 mag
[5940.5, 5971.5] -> -0.006 mag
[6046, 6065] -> -0.065 mag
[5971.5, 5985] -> -0.003 mag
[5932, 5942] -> 0.024 mag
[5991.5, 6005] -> 0.011 mag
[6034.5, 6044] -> -0.037 mag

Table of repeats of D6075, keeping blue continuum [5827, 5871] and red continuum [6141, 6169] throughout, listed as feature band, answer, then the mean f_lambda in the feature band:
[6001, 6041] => -0.6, 28.6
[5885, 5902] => 3.8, 22.3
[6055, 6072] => -0.9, 29.5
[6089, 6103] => -0.6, 29.1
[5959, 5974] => -0.2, 28.8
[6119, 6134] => -0.3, 28.3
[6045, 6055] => -0.8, 30.1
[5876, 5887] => 0.7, 27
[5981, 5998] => -0.1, 28.5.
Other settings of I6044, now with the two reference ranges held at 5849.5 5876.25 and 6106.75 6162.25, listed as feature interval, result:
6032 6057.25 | -0.056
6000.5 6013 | 0.009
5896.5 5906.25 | 0.134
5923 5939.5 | 0.005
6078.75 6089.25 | -0.029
